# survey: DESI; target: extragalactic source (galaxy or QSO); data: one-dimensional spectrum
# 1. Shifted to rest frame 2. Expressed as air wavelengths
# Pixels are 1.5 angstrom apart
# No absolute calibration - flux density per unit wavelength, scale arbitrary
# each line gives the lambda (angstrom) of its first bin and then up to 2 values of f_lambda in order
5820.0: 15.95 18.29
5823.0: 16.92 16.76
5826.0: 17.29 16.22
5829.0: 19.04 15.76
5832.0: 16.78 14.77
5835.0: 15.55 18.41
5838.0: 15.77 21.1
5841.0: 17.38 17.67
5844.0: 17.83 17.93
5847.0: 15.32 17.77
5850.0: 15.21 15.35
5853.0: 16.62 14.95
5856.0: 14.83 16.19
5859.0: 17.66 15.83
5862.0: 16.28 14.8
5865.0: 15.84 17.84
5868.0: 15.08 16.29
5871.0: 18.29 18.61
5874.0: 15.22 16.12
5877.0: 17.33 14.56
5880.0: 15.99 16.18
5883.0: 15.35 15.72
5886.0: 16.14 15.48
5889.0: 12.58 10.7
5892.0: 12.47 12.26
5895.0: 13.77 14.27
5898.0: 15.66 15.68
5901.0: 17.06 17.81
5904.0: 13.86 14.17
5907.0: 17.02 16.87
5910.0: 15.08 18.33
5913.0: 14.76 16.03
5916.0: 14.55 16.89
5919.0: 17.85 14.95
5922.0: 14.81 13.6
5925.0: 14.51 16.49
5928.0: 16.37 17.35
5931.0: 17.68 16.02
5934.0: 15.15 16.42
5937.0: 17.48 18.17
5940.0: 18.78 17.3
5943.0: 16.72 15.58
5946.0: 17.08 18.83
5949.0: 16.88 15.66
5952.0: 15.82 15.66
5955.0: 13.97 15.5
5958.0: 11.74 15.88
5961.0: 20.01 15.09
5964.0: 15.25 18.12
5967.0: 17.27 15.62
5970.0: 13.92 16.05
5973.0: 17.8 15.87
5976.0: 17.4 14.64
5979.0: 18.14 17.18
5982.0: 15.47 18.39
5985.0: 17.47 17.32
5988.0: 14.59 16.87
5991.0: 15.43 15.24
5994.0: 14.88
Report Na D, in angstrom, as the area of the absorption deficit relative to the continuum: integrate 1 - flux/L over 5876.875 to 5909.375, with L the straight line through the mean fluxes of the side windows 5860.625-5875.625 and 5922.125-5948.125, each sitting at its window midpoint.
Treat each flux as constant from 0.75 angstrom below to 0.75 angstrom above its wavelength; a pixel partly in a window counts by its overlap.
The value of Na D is 2.96 angstrom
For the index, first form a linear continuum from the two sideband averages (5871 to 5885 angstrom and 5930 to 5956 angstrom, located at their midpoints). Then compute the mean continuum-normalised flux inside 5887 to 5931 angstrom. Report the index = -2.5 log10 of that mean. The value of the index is 0.08 mag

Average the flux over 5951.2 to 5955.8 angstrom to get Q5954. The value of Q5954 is 15.2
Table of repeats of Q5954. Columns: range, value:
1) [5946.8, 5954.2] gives 16.6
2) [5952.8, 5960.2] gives 14.5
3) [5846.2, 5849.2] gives 16.5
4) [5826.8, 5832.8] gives 16.9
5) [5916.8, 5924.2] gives 15.6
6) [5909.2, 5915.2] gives 16.1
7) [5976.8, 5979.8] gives 16.4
